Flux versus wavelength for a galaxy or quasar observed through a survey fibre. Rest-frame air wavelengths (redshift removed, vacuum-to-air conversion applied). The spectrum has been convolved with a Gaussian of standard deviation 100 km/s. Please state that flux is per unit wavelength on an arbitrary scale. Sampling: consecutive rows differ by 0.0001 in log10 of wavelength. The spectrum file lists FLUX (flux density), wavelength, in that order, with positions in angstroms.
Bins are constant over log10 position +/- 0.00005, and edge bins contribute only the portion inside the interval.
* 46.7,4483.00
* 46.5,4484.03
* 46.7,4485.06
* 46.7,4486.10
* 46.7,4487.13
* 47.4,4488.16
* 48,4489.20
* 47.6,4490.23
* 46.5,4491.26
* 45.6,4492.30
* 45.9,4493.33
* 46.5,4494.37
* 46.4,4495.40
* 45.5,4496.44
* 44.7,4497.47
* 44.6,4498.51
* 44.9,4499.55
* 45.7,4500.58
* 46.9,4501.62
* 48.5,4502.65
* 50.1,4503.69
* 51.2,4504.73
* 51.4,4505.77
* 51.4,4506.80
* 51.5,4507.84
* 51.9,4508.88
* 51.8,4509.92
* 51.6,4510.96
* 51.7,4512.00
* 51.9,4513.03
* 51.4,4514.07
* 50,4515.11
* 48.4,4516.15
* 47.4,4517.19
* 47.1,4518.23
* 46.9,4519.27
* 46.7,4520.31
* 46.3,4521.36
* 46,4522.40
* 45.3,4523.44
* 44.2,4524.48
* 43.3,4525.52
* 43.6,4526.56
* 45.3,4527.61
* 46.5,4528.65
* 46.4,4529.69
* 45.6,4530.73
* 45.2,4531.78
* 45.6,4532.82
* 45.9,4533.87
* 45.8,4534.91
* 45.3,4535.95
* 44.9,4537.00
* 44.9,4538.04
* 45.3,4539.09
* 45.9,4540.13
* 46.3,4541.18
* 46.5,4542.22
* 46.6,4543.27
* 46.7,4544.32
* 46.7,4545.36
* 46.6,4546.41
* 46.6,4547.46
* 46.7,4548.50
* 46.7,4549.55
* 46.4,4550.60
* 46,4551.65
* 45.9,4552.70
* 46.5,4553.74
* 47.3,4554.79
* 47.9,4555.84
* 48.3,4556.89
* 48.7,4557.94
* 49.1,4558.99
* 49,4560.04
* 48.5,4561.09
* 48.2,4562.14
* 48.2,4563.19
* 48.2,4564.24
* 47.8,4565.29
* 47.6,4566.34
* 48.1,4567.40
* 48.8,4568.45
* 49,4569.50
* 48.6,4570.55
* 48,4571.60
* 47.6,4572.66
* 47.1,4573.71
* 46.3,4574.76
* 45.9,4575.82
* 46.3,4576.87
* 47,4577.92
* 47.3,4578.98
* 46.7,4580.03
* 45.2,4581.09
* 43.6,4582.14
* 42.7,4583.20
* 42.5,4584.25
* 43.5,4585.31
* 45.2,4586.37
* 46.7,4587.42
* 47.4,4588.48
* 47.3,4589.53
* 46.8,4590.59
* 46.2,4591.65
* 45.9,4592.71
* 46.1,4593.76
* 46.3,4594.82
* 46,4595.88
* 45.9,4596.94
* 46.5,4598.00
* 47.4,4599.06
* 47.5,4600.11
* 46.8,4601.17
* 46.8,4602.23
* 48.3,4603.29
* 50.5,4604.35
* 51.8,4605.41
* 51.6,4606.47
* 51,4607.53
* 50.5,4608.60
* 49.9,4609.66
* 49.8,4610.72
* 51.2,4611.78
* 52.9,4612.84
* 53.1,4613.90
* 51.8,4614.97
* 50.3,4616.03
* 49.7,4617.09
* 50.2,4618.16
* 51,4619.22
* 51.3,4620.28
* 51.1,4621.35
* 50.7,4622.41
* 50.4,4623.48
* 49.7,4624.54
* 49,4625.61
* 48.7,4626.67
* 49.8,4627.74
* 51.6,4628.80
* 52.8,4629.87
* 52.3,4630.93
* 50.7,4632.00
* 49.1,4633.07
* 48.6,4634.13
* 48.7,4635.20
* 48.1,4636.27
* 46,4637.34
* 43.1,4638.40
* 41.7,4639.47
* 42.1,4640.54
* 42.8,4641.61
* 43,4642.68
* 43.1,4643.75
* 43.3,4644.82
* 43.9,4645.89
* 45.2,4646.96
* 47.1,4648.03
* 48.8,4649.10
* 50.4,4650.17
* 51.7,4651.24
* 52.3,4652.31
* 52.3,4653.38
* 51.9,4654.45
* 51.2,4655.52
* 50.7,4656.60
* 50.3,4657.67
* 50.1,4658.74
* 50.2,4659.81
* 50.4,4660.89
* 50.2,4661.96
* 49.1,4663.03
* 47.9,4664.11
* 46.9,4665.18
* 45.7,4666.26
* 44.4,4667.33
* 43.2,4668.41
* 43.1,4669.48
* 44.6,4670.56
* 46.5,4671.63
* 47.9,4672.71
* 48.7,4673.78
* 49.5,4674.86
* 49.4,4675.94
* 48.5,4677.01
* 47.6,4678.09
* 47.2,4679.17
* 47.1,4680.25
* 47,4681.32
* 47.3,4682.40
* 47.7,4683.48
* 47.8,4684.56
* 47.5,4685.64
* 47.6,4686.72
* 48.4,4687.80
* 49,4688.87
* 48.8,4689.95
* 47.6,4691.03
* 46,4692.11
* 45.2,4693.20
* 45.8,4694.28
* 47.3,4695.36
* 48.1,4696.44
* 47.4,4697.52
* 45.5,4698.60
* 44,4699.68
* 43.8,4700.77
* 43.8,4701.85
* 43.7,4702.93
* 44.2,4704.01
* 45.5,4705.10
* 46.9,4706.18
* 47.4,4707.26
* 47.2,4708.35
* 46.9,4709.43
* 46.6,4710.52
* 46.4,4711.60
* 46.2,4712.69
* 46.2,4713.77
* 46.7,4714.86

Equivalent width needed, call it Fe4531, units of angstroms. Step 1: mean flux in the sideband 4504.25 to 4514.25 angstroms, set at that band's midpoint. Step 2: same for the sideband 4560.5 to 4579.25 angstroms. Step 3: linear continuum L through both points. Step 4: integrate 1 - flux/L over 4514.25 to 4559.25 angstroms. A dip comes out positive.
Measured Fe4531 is 3.1 angstroms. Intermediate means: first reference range 51.6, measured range 46.4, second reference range 47.7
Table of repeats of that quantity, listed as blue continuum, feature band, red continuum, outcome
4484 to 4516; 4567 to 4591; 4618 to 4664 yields 1.1 angstroms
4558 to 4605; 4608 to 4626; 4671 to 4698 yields -1.4 angstroms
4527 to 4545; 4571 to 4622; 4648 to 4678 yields -0.8 angstroms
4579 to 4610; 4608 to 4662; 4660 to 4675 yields -2.4 angstroms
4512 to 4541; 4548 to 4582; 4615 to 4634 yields 0.4 angstroms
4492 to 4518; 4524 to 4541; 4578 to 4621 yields 1.1 angstroms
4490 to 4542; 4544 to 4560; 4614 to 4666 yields 0.2 angstroms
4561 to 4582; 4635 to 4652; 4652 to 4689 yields 0.9 angstroms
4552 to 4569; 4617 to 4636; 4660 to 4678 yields -1.1 angstroms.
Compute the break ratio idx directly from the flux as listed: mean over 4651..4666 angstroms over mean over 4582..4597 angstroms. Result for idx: 1.1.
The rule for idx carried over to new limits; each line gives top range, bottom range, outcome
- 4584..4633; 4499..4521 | 0.99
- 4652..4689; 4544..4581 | 1.02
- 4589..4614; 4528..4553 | 1.05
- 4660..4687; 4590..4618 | 0.97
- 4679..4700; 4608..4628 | 0.93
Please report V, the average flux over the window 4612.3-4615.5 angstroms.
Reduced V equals 52.6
